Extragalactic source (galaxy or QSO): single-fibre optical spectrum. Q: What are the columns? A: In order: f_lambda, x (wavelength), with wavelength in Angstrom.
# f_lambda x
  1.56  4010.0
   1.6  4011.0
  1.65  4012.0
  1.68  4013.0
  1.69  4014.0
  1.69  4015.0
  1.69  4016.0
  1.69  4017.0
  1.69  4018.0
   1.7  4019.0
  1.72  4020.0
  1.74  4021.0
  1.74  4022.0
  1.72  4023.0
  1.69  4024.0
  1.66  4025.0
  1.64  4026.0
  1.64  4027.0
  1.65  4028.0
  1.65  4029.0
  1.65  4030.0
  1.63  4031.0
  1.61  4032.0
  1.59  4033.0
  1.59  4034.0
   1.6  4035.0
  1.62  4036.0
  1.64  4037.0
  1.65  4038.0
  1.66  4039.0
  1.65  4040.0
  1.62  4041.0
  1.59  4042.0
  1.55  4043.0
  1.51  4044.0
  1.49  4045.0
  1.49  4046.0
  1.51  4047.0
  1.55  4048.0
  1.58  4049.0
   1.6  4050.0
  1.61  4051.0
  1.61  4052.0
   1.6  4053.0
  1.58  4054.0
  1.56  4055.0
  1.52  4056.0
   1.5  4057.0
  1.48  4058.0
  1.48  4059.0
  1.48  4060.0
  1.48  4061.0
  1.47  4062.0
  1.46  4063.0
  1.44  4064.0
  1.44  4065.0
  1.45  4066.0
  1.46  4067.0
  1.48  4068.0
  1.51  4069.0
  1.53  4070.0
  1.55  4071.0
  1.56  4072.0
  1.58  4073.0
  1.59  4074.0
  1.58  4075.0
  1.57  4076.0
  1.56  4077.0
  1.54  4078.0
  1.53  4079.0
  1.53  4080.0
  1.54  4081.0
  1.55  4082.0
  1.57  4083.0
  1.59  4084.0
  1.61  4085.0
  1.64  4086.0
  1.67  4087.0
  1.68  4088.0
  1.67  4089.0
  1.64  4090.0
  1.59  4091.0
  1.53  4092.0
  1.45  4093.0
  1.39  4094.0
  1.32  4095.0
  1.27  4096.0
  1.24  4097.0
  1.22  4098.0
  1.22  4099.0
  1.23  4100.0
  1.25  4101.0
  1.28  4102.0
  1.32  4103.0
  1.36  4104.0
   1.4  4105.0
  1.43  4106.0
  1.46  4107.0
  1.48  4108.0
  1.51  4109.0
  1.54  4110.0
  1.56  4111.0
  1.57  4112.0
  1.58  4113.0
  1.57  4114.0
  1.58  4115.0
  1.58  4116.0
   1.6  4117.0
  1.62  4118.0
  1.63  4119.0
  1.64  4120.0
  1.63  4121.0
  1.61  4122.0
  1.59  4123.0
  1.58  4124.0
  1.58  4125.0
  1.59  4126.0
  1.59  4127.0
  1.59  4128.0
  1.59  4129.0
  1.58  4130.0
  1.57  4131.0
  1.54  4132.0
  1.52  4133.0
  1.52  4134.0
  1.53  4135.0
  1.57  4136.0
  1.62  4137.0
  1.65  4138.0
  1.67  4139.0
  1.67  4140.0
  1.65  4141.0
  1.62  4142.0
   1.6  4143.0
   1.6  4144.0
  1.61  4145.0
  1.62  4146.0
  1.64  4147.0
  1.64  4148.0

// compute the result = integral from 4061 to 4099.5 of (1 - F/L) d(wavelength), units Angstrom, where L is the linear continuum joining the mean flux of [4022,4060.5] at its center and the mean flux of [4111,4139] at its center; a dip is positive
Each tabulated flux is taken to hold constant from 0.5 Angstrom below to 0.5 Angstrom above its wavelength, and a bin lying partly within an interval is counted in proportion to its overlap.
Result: 2.0 Angstrom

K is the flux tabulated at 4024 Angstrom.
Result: 1.69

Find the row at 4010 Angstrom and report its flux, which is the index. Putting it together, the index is 1.56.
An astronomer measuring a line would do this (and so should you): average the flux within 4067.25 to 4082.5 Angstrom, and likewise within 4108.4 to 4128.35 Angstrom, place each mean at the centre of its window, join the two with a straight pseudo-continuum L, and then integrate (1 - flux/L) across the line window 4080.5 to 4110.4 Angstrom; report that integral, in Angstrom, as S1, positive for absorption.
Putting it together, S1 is 2.1 Angstrom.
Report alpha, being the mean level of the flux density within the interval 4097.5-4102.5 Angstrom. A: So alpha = 1.24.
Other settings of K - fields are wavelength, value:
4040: 1.65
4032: 1.61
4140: 1.67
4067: 1.46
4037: 1.64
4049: 1.58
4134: 1.52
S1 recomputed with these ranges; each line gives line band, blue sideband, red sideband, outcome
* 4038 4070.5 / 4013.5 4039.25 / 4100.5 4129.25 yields 1.79 Angstrom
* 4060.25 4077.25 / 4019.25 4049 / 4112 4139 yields 1.04 Angstrom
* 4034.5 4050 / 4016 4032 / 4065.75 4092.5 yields 0.57 Angstrom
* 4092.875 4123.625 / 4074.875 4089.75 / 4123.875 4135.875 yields 2.33 Angstrom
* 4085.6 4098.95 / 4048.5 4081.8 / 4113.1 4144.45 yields 0.70 Angstrom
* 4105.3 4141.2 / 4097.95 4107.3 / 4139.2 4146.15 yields -2.47 Angstrom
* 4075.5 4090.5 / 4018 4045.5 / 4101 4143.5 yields -0.03 Angstrom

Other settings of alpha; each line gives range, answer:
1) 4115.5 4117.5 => 1.59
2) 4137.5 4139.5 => 1.66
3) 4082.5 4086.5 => 1.6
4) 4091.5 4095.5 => 1.42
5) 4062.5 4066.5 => 1.45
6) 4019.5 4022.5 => 1.73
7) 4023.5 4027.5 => 1.66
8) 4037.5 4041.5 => 1.65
